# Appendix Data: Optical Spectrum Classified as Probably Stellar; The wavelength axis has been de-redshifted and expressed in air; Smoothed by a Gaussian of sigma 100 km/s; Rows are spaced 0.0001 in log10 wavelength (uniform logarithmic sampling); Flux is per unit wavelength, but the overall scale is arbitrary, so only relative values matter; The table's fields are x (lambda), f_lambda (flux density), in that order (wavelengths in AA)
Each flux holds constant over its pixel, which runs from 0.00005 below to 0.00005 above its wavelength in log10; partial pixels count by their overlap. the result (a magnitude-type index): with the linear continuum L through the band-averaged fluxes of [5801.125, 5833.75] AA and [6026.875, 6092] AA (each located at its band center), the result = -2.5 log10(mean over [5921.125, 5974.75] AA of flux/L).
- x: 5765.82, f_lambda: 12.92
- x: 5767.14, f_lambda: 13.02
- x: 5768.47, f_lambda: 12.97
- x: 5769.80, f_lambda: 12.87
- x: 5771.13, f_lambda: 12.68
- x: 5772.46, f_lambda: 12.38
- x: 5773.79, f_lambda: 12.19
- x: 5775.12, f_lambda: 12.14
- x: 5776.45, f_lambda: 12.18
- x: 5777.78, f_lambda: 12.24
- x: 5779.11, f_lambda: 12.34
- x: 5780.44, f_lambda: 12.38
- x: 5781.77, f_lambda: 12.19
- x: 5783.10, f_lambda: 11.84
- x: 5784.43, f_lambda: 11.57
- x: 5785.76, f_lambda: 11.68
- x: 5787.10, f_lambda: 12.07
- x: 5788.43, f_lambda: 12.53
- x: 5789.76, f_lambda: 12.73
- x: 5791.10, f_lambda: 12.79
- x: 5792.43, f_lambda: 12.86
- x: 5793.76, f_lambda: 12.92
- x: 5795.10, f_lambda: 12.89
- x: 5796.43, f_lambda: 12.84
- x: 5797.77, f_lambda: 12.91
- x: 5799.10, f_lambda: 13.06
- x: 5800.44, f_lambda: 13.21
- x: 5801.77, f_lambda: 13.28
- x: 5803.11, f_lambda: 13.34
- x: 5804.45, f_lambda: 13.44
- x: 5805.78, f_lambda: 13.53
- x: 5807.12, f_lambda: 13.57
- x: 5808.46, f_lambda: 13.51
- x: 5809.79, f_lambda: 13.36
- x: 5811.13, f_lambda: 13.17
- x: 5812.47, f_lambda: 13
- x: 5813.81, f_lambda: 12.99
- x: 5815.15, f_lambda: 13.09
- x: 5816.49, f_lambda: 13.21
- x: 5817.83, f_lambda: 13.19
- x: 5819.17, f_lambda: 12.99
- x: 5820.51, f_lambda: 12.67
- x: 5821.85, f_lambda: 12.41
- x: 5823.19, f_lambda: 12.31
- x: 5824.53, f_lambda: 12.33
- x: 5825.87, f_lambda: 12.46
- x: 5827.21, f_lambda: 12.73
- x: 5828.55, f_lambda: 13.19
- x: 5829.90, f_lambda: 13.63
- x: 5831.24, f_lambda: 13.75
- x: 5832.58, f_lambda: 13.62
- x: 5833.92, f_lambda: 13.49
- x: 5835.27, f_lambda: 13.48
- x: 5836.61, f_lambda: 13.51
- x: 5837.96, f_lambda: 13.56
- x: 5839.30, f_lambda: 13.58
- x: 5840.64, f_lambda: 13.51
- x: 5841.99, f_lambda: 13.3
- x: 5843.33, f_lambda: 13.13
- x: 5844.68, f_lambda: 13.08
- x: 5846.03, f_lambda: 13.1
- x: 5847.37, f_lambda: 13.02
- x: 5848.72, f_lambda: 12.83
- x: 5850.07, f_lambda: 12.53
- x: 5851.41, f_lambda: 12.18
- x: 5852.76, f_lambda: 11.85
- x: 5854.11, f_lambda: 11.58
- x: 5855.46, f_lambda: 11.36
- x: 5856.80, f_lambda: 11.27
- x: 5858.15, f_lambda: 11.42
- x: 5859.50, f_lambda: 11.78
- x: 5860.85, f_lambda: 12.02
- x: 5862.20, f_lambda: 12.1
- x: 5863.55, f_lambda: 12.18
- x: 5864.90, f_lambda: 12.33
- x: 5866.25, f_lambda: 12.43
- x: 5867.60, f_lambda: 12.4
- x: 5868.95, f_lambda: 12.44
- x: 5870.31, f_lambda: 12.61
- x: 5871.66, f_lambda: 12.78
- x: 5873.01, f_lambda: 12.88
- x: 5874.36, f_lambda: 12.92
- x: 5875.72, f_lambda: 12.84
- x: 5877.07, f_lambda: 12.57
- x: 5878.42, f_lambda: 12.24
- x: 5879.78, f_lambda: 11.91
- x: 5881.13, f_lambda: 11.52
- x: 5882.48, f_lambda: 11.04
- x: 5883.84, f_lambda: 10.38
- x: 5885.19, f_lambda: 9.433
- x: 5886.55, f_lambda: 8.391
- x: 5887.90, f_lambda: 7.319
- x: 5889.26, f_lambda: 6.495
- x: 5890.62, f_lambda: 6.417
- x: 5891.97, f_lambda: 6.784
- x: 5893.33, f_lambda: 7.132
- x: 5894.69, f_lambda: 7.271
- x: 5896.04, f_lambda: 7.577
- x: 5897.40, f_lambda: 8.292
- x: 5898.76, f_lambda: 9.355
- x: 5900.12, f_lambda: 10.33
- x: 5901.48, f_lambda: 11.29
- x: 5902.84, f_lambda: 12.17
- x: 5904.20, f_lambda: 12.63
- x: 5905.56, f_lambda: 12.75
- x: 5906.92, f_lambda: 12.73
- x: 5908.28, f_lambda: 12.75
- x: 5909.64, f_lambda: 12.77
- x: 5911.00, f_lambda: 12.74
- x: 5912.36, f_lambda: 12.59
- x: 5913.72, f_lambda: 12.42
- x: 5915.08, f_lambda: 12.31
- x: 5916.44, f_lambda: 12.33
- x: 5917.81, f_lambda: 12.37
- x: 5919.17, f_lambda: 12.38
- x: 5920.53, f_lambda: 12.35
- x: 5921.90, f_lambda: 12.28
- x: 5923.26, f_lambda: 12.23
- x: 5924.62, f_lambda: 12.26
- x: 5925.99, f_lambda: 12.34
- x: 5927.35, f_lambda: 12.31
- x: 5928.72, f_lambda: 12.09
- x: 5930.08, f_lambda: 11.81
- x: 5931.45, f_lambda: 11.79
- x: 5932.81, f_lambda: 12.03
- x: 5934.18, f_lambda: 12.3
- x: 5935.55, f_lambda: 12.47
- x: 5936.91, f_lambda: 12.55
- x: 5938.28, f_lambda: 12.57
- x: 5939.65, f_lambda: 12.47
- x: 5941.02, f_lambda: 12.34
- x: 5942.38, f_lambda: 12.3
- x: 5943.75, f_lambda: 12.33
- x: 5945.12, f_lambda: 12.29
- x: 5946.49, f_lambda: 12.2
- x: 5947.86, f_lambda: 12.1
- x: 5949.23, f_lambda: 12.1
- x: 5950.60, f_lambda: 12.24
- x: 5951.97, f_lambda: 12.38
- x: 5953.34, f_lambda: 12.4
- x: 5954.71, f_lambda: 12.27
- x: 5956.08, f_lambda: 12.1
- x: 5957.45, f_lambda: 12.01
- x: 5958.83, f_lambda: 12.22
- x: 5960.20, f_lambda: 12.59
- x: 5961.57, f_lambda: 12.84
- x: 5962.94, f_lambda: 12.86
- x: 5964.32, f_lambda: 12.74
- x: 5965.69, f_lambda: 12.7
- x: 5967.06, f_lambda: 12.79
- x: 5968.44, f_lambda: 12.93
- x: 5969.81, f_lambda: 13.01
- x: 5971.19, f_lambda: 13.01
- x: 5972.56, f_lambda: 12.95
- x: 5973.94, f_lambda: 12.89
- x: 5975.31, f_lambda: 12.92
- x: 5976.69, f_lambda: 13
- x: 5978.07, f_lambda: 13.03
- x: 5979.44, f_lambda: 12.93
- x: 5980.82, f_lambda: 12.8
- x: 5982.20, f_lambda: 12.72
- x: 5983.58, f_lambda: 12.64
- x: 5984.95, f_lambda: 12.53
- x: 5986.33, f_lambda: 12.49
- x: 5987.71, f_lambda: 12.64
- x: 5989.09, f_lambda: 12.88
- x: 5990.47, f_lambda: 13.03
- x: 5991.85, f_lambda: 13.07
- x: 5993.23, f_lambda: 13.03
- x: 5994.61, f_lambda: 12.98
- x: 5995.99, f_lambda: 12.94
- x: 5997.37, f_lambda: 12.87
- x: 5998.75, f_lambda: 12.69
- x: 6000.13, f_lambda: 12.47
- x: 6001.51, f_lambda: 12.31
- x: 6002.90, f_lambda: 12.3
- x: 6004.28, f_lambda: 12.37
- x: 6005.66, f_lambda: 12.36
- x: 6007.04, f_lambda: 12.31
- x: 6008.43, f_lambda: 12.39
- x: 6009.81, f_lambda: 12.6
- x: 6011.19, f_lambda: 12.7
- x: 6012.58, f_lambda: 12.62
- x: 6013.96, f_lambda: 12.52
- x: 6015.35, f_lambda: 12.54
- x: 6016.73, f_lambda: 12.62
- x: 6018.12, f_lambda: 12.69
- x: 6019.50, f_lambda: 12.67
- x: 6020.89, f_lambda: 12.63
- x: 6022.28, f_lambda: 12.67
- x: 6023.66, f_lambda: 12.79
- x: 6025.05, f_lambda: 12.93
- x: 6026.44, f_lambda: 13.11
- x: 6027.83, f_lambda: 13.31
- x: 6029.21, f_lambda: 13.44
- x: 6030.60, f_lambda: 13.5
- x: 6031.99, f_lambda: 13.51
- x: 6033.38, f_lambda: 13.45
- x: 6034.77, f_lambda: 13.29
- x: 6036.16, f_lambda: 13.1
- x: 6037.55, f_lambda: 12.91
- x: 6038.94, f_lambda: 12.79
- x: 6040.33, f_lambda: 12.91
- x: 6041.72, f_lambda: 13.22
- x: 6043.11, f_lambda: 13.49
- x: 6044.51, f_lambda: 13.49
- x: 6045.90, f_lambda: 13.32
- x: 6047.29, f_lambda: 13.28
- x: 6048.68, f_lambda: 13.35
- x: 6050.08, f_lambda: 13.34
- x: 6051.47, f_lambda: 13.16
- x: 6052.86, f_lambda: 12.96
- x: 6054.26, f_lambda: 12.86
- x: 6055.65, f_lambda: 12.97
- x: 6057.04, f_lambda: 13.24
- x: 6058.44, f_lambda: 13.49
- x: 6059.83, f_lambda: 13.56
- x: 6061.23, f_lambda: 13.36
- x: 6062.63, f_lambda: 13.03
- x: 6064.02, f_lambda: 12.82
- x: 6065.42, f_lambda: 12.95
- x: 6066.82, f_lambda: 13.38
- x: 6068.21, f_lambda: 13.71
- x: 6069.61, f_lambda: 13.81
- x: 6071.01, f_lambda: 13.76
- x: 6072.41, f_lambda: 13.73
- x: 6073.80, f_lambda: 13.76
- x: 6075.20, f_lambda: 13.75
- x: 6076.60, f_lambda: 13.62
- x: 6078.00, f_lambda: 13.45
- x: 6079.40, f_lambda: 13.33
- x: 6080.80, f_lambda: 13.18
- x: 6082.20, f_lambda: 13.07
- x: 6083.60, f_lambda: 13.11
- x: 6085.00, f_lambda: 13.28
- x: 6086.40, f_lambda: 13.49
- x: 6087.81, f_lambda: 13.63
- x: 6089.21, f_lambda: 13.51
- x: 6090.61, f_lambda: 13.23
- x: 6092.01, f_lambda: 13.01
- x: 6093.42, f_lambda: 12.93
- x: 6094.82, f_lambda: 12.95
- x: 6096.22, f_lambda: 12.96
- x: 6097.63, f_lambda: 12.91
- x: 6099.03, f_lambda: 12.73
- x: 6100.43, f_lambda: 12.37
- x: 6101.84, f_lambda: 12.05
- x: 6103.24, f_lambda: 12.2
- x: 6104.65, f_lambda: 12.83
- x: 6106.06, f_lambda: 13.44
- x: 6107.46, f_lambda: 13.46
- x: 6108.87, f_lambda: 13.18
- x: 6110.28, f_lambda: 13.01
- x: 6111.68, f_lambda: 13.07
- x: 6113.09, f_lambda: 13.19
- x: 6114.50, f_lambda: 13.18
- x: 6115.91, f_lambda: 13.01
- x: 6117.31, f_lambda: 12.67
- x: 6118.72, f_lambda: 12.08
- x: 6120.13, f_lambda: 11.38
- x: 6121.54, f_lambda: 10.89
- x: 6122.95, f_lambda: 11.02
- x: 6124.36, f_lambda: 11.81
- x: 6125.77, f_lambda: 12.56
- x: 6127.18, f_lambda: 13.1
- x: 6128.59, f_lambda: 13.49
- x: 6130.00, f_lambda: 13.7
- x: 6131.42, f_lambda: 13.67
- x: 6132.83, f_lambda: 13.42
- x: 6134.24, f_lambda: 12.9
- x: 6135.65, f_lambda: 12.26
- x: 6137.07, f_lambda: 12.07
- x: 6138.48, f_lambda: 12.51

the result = 0.07 mag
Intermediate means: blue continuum 13.1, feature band 12.4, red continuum 13.3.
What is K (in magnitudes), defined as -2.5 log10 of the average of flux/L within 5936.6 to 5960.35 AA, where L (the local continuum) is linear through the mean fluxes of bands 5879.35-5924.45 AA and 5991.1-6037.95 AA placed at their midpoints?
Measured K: -0.07 mag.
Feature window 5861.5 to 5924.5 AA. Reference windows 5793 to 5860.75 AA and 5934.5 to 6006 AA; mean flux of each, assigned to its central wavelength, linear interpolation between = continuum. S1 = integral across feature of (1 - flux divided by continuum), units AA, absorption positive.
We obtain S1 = 7.9 AA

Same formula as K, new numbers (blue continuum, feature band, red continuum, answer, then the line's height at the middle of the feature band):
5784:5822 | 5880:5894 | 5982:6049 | 0.440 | 12.9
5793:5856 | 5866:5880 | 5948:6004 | 0.029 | 12.9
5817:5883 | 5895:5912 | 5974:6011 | 0.130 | 12.7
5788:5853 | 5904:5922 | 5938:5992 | 0.020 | 12.8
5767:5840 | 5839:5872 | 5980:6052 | 0.039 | 12.9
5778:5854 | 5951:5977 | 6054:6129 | 0.026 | 13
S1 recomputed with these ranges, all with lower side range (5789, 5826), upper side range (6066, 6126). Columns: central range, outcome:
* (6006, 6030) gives 0.46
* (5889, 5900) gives 4.57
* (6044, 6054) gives -0.21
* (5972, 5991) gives 0.25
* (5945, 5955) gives 0.57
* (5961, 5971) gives 0.11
